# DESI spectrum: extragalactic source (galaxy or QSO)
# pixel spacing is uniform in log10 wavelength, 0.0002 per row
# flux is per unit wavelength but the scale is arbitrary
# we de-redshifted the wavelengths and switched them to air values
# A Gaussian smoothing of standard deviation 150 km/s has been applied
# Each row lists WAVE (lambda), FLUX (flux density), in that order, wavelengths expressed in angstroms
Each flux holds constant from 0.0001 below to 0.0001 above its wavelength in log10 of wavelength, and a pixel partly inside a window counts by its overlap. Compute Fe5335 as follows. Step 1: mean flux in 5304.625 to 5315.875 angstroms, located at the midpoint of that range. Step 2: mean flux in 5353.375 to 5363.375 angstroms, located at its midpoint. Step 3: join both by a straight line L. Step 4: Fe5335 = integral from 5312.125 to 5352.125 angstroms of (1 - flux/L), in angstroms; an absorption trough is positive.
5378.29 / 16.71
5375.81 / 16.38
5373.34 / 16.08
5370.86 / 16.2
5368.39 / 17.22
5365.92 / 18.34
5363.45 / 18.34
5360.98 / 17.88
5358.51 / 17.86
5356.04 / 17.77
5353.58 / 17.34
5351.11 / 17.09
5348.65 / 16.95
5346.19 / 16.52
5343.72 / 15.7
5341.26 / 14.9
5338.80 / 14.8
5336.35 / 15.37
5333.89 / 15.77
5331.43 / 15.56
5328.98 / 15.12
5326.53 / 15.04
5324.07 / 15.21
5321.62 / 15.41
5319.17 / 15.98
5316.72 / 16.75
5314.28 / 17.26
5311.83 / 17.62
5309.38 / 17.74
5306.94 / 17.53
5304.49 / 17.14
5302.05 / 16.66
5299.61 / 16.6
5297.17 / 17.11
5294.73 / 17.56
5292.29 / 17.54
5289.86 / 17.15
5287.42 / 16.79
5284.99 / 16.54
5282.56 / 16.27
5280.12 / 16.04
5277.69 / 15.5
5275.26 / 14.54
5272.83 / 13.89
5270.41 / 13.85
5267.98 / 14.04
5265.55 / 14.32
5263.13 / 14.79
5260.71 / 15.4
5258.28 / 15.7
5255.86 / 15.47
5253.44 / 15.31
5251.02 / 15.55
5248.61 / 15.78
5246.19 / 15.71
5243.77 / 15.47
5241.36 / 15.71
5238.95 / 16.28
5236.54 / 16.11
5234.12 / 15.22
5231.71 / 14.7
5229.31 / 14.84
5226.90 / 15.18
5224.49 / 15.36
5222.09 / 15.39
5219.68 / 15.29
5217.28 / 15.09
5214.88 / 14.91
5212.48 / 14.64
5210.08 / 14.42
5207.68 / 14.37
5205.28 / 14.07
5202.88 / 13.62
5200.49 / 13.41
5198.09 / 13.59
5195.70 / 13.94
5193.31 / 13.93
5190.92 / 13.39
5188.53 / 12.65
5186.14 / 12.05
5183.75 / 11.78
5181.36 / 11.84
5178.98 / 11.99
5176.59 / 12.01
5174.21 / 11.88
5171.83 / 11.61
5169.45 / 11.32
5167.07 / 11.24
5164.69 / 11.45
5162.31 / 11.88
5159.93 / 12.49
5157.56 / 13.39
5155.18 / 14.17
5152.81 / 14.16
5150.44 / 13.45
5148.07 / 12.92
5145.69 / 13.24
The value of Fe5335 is 4.0 angstroms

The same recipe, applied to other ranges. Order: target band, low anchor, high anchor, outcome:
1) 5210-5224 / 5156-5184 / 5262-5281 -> -2.0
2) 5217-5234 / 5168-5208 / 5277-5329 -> -1.4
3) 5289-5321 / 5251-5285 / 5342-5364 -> -2.2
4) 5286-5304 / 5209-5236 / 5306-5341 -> -1.5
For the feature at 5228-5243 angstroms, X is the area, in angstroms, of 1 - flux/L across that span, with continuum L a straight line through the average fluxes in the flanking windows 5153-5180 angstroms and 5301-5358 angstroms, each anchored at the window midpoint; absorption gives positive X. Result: -1.63 angstroms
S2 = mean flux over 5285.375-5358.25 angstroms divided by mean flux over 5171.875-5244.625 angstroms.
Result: 1.17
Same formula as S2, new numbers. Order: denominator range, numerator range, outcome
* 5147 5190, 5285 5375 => 1.35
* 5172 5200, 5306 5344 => 1.27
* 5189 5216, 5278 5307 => 1.20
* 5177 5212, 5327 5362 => 1.23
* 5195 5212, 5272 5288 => 1.12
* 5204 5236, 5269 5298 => 1.08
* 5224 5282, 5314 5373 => 1.08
